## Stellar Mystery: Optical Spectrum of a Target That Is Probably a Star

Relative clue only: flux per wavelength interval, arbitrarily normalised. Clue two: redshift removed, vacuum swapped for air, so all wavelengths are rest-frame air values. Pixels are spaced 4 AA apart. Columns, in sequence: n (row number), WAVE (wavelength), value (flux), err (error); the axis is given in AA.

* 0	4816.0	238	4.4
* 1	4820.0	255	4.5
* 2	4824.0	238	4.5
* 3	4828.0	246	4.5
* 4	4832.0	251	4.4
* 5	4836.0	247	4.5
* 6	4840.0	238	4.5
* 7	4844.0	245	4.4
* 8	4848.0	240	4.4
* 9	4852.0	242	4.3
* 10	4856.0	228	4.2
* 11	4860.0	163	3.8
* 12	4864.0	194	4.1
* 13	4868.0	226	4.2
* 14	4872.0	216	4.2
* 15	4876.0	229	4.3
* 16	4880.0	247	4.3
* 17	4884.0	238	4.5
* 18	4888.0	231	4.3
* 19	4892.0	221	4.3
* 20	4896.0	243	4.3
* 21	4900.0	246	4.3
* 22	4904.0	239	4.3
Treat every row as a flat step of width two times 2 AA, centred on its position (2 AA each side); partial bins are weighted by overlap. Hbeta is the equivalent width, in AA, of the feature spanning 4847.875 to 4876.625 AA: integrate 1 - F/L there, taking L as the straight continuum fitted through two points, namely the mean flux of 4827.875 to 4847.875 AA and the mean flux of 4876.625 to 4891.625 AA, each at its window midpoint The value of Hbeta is 3.0 AA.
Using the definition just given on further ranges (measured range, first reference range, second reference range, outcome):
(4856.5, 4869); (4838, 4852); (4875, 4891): 2.24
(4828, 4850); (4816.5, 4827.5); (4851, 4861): -1.48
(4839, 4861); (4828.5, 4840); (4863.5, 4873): 0.36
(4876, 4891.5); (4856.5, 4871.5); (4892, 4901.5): -0.85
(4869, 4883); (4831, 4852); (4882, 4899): 0.35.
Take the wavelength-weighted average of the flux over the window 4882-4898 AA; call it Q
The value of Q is 233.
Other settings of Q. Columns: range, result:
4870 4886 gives 232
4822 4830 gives 242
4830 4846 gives 245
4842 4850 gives 242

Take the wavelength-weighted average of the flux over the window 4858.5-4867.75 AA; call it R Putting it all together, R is 188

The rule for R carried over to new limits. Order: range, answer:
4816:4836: 246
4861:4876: 211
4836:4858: 239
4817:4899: 232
